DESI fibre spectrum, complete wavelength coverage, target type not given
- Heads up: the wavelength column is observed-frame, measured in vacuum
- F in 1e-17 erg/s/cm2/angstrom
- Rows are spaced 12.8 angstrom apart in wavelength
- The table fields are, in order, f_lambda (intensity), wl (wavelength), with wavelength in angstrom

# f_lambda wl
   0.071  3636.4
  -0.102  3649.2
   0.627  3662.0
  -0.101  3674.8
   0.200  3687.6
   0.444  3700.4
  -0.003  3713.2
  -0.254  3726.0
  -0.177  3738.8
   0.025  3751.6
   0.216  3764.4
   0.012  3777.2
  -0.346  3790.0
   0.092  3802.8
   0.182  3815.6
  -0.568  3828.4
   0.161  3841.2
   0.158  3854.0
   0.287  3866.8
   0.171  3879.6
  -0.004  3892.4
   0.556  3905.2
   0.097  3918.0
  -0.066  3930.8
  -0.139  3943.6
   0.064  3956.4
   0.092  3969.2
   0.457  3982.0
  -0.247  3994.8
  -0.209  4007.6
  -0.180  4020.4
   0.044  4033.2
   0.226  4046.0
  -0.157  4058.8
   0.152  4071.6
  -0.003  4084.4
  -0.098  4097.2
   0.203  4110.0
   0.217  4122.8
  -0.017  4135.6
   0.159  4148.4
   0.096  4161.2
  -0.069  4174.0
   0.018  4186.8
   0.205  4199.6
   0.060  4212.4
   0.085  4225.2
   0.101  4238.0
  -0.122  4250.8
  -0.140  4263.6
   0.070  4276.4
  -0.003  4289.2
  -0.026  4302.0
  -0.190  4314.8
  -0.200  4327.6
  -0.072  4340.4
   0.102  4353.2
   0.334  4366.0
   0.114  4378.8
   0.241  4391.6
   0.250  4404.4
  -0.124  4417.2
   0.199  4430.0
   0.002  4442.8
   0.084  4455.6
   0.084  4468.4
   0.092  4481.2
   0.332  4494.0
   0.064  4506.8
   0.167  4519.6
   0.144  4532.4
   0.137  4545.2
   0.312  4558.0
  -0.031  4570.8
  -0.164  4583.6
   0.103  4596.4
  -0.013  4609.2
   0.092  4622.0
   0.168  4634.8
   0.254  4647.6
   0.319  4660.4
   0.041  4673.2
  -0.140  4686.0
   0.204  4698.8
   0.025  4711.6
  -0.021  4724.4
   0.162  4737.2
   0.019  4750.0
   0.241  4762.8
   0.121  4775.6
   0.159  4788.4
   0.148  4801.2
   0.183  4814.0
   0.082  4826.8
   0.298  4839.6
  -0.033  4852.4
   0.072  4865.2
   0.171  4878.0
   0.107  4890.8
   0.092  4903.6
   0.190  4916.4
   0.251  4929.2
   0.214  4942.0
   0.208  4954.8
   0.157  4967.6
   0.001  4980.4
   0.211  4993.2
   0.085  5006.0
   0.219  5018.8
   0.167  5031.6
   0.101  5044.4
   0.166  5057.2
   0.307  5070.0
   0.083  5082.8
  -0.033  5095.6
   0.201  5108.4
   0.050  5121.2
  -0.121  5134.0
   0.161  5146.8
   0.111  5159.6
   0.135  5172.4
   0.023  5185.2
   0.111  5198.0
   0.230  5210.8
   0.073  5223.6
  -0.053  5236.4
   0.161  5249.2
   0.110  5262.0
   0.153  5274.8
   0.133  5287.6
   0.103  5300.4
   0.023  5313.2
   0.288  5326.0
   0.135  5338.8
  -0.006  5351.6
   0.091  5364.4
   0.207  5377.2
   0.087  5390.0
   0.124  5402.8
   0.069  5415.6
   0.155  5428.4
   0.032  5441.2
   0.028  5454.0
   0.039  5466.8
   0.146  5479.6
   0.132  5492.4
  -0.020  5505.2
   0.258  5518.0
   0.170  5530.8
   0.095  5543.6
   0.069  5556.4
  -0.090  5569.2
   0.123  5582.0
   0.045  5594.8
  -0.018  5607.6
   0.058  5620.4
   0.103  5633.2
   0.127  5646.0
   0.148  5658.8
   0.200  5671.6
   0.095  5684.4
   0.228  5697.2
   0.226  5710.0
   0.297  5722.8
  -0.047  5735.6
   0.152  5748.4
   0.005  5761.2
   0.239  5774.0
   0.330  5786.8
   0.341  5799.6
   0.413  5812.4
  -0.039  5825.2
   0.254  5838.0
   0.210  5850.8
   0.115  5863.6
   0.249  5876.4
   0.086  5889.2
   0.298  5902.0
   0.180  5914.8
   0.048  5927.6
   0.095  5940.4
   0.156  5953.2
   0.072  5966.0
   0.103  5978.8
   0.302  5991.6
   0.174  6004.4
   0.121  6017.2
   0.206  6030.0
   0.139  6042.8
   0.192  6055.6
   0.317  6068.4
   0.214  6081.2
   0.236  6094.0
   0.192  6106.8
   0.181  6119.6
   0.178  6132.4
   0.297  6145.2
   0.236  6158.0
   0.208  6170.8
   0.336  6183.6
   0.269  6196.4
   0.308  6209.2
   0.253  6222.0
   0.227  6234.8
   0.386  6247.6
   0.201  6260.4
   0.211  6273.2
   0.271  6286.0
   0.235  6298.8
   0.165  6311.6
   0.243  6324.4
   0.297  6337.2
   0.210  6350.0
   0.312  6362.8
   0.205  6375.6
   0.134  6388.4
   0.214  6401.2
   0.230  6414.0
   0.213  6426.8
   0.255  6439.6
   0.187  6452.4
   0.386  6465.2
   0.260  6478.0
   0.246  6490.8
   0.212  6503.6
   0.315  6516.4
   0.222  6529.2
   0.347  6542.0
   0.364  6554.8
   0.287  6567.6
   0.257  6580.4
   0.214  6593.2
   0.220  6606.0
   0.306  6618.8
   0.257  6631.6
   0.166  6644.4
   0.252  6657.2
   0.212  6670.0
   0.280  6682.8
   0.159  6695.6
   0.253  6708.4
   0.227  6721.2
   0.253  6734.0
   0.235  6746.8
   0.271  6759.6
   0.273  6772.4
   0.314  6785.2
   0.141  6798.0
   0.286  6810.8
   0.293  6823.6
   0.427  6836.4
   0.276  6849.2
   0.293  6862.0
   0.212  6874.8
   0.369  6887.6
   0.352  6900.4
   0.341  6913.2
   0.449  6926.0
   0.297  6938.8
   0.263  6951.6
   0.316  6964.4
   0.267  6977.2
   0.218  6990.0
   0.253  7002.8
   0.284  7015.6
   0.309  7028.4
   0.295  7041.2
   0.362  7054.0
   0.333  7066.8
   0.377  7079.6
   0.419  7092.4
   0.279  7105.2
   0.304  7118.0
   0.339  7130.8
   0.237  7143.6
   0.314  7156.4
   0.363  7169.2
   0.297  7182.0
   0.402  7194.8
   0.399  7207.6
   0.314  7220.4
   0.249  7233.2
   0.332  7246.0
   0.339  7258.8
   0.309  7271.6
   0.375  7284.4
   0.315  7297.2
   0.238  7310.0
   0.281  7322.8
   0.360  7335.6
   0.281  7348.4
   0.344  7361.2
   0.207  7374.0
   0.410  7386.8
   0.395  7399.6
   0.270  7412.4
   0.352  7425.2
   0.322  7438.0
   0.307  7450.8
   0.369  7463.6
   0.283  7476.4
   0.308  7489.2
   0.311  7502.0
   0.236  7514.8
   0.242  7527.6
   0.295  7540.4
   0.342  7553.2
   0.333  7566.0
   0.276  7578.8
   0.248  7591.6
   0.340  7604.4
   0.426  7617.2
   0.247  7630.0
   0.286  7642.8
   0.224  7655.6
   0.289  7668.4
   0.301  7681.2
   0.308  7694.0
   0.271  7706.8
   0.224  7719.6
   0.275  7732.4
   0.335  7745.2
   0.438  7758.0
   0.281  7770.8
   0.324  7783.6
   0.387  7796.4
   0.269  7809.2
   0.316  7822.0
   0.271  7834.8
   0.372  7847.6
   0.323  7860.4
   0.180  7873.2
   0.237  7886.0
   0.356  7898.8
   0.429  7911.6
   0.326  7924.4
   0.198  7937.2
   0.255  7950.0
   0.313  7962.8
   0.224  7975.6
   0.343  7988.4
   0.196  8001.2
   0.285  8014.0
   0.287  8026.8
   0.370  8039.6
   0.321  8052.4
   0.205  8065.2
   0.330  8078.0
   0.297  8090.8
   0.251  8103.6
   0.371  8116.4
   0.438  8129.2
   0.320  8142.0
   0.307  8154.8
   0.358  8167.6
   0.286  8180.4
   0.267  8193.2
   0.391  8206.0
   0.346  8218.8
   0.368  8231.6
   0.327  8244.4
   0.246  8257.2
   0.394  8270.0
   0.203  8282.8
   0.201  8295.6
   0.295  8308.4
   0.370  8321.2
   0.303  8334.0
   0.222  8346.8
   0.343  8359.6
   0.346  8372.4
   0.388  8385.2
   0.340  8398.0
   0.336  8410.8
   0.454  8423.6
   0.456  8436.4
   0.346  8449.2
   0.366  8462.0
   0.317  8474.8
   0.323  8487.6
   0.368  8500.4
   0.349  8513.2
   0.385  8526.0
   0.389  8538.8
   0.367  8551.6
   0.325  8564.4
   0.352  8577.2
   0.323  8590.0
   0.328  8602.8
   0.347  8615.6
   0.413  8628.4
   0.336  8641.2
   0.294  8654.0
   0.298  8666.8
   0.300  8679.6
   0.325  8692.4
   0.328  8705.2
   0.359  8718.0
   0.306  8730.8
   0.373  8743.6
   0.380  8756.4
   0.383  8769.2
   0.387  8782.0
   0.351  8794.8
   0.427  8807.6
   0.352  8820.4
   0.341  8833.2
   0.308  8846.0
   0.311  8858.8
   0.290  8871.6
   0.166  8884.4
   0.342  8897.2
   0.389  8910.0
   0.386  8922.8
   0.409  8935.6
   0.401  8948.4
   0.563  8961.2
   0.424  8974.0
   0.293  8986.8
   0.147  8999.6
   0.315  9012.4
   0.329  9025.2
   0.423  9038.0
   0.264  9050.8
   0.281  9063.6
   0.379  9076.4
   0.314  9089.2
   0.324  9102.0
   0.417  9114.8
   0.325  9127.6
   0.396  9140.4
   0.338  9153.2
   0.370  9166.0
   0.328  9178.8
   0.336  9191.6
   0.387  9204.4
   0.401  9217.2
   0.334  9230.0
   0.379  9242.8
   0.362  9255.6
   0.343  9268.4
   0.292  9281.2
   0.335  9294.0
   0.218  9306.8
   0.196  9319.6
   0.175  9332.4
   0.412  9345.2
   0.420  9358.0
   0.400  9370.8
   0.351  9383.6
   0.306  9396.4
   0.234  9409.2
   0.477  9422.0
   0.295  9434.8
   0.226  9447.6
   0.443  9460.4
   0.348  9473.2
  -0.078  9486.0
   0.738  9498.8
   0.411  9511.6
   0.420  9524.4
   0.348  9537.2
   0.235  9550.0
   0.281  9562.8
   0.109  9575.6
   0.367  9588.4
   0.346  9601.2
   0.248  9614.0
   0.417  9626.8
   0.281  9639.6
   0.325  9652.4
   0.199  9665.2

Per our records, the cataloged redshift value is 0.54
